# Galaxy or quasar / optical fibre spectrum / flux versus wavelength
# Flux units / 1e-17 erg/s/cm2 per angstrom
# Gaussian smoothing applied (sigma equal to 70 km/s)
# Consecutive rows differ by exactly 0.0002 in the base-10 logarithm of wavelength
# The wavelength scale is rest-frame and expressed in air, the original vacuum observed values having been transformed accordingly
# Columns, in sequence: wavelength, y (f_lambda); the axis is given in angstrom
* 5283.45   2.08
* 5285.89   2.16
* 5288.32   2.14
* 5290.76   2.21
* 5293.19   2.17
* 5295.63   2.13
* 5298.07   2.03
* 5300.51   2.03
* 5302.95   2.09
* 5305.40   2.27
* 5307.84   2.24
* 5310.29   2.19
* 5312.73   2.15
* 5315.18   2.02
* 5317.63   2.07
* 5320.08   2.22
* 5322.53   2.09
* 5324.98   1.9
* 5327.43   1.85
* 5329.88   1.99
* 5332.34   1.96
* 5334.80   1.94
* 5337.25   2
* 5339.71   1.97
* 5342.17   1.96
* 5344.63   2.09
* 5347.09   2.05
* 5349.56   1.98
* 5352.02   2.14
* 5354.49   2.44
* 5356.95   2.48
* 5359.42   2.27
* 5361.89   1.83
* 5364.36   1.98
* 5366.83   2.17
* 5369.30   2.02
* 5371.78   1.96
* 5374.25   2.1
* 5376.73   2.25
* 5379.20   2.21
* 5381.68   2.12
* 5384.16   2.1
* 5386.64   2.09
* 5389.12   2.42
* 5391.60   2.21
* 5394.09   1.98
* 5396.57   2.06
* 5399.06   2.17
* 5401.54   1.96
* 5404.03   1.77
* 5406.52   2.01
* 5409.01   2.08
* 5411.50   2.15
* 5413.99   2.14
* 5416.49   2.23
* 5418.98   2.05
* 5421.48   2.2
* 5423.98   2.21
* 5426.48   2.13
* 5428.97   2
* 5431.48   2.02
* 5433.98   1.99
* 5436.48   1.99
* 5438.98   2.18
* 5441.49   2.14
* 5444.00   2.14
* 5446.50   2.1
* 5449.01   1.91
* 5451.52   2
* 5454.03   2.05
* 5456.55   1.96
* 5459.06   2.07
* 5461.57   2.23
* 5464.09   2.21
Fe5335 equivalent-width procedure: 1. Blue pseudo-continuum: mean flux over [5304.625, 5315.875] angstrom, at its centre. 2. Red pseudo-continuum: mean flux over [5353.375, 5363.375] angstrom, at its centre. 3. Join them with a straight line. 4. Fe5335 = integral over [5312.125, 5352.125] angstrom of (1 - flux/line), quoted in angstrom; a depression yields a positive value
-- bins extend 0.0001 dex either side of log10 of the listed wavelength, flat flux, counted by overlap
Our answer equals 3.5 angstrom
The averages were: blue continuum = 2.18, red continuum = 2.25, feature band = 2.02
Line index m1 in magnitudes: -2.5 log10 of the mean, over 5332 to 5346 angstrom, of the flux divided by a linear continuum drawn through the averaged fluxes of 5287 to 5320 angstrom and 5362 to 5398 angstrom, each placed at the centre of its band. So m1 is 0.07 mag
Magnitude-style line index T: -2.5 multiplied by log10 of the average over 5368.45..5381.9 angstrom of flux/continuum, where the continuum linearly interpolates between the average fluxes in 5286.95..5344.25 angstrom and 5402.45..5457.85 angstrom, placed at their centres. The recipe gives -0.02 mag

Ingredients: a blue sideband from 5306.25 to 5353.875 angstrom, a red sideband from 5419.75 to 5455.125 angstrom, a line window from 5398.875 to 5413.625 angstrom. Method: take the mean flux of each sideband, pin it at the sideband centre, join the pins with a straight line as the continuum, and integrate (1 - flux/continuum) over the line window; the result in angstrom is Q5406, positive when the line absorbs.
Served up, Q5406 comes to 0.3 angstrom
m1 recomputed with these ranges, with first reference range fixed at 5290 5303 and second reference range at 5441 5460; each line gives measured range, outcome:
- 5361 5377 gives 0.022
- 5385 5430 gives -0.023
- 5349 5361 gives -0.091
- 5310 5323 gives -0.010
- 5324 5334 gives 0.091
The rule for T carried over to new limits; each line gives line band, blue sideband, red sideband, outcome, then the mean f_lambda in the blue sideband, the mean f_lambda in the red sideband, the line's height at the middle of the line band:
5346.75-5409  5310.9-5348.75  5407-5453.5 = -0.03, 2.02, 2.09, 2.05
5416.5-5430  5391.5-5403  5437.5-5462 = -0.03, 2.06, 2.07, 2.06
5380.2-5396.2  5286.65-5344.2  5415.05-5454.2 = -0.04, 2.07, 2.08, 2.08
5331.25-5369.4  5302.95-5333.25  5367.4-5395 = 0.01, 2.08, 2.14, 2.11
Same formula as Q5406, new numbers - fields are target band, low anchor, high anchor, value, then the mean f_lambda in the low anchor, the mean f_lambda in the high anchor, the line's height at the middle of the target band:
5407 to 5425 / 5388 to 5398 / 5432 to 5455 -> -0.26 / 2.16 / 2.06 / 2.11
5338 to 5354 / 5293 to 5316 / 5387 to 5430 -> 0.54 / 2.13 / 2.1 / 2.12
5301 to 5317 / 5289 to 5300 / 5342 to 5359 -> -0.06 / 2.13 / 2.18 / 2.14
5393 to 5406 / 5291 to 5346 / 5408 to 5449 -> 0.65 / 2.06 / 2.1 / 2.09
